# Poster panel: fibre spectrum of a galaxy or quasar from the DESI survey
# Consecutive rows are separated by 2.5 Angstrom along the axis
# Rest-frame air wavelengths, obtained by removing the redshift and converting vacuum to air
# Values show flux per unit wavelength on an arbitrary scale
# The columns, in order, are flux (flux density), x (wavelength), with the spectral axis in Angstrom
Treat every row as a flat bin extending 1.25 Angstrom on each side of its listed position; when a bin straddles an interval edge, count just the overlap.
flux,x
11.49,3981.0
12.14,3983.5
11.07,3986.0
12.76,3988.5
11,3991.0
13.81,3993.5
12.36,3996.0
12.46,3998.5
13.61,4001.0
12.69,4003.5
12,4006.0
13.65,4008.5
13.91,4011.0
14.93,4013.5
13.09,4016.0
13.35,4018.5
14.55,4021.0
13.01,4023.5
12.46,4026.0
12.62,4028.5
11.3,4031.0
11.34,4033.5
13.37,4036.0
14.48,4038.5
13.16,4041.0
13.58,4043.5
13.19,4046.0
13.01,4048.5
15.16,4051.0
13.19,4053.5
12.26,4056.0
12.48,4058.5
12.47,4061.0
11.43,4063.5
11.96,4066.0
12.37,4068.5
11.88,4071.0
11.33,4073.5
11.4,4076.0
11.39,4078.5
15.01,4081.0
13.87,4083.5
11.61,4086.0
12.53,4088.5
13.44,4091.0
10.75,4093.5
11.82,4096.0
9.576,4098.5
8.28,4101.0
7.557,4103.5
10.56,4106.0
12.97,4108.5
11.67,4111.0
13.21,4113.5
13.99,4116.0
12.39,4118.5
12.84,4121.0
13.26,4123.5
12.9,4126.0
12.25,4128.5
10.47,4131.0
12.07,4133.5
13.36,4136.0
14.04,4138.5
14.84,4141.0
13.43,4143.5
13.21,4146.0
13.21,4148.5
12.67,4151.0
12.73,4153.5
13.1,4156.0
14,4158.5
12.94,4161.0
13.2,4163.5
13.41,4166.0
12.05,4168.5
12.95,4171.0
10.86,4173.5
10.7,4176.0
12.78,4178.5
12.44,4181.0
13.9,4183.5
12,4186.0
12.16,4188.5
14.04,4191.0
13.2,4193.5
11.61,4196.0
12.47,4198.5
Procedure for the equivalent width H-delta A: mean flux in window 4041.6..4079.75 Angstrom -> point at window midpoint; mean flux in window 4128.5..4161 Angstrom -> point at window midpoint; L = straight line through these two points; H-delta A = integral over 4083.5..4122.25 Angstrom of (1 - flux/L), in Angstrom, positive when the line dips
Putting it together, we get 3.49 Angstrom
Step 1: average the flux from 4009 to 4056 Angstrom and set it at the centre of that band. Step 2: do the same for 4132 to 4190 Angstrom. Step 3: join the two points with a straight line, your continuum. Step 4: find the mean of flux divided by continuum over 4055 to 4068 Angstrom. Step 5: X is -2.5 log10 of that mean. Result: 0.09 mag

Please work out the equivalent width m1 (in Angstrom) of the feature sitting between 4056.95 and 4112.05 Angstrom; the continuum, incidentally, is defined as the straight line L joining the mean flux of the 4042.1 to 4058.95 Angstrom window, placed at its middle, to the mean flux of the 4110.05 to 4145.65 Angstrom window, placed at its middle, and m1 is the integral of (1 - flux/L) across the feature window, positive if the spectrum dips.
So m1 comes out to 6.2 Angstrom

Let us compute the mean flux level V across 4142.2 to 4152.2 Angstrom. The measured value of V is 13.1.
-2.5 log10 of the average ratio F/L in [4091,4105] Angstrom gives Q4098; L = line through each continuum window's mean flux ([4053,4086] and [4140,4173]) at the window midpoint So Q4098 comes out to 0.255 mag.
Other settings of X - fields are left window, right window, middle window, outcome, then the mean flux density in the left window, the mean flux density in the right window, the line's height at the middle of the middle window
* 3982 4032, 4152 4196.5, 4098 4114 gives 0.21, 12.8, 12.7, 12.8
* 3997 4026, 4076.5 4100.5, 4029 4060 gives -0.02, 13.3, 12.1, 12.8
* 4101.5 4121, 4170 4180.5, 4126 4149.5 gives -0.11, 11.7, 11.8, 11.8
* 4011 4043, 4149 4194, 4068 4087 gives 0.06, 13.2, 12.7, 13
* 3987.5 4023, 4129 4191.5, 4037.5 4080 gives 0.03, 13.2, 12.8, 13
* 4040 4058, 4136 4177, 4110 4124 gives 0.02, 13.3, 13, 13.1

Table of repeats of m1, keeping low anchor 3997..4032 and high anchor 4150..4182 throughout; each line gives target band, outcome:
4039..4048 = -0.2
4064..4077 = 1.2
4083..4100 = 1.4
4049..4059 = -0.2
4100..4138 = 2.5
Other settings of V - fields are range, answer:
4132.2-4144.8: 13.5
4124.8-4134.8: 11.9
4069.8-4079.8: 11.5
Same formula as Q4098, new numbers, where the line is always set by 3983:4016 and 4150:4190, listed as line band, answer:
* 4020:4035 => 0.02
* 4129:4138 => 0.04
